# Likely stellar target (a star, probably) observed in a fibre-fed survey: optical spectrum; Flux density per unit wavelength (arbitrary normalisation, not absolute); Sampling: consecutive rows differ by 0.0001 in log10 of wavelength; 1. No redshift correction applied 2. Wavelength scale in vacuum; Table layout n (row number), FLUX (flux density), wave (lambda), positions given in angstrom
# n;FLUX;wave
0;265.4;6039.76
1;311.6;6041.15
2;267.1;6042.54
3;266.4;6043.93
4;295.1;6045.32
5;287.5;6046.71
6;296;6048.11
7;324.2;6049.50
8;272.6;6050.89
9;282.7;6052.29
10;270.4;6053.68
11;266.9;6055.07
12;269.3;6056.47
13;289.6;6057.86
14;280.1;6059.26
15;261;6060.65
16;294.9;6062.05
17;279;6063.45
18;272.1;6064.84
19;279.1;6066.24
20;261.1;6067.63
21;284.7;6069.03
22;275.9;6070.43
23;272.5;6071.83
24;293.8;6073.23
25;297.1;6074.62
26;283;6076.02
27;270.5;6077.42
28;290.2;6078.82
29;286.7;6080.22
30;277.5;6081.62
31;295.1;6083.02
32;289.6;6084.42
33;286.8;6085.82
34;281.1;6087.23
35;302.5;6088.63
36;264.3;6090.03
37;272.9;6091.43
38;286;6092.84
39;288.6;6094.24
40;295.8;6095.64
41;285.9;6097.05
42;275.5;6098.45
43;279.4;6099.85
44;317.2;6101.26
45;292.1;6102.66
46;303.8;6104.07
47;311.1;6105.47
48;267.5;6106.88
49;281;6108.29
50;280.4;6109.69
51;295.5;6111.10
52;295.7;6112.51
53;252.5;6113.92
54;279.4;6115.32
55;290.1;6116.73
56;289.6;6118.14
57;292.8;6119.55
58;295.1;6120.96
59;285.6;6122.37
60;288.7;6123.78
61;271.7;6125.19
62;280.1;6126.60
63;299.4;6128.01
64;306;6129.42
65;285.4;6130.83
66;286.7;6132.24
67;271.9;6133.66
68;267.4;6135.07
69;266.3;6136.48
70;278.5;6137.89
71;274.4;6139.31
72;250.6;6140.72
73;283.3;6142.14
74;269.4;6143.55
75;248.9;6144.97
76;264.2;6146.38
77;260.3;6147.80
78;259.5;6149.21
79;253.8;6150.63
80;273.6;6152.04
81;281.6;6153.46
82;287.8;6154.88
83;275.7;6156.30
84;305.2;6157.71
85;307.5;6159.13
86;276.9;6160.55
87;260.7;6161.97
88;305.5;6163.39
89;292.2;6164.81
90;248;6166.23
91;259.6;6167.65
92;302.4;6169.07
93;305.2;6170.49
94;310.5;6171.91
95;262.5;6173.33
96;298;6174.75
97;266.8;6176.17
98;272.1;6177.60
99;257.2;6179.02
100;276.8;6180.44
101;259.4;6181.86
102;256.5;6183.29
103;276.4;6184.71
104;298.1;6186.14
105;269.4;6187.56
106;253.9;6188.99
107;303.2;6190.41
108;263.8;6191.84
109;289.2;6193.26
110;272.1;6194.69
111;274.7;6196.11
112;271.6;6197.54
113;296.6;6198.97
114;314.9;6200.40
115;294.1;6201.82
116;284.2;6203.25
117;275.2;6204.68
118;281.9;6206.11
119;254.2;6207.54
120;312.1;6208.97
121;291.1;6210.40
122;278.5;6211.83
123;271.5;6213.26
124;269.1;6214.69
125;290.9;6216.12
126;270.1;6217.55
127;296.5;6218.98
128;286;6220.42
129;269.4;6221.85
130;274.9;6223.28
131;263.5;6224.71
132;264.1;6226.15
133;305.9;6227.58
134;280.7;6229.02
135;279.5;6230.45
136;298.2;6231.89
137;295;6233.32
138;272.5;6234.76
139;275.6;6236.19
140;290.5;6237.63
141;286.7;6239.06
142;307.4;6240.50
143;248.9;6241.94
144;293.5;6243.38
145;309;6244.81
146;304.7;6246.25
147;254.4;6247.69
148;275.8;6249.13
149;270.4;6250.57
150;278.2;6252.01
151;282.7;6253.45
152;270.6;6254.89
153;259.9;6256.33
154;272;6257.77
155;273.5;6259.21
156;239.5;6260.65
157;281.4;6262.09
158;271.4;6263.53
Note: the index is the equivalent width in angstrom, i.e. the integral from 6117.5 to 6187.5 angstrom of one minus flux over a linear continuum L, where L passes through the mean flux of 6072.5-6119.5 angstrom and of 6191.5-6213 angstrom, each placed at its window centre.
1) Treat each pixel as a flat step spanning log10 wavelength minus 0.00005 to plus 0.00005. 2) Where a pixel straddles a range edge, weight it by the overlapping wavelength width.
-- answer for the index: 1.7 angstrom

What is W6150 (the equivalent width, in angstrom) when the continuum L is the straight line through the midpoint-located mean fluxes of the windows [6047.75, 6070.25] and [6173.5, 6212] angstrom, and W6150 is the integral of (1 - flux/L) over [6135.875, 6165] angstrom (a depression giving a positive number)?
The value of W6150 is 0.48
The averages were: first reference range 280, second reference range 279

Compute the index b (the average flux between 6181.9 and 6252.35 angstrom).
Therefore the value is 281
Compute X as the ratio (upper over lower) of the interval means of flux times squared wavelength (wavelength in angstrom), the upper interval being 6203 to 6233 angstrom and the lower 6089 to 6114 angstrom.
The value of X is 1.0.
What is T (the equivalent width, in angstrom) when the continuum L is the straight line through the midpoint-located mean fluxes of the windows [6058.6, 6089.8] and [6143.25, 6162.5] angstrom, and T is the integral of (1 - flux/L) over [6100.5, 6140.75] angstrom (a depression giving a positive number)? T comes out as -1.2 angstrom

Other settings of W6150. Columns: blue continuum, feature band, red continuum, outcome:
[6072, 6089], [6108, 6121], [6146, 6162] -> -0.13 angstrom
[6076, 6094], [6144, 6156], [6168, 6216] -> 0.65 angstrom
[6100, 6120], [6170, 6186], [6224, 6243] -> 0.47 angstrom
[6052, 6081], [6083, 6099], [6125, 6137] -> -0.27 angstrom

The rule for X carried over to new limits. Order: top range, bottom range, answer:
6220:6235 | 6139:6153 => 1.09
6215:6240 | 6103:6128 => 1.02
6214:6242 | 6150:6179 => 1.02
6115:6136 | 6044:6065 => 1.04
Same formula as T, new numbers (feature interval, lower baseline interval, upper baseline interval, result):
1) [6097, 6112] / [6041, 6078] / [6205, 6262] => -0.5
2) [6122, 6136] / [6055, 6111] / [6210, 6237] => -0.1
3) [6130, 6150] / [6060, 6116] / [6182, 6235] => 1.0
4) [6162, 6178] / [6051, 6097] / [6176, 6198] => -0.5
